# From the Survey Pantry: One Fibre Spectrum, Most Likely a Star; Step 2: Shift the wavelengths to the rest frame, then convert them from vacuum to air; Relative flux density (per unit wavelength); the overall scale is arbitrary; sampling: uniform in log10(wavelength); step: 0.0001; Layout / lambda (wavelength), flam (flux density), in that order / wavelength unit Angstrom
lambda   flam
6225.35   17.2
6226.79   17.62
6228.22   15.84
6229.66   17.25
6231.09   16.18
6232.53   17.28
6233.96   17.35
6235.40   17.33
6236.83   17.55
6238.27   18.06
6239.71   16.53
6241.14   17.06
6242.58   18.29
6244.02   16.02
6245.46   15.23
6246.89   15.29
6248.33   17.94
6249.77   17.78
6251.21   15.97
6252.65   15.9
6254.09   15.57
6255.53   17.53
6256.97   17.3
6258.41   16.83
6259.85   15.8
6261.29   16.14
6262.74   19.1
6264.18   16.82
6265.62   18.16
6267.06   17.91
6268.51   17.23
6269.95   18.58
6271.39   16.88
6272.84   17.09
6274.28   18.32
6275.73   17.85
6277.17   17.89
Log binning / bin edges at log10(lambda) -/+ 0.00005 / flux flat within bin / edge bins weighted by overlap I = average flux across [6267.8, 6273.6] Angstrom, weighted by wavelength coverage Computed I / 17.5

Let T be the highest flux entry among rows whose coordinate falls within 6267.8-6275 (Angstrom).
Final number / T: 18.58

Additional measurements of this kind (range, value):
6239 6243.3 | 18.29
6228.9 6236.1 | 17.35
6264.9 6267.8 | 18.16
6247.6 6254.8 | 17.94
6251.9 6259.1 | 17.53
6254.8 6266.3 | 19.1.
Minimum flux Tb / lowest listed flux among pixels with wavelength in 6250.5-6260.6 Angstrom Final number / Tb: 15.57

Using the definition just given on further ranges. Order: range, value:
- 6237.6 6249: 15.23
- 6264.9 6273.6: 16.88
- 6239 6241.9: 16.53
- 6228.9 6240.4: 16.18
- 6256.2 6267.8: 15.8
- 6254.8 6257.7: 17.3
